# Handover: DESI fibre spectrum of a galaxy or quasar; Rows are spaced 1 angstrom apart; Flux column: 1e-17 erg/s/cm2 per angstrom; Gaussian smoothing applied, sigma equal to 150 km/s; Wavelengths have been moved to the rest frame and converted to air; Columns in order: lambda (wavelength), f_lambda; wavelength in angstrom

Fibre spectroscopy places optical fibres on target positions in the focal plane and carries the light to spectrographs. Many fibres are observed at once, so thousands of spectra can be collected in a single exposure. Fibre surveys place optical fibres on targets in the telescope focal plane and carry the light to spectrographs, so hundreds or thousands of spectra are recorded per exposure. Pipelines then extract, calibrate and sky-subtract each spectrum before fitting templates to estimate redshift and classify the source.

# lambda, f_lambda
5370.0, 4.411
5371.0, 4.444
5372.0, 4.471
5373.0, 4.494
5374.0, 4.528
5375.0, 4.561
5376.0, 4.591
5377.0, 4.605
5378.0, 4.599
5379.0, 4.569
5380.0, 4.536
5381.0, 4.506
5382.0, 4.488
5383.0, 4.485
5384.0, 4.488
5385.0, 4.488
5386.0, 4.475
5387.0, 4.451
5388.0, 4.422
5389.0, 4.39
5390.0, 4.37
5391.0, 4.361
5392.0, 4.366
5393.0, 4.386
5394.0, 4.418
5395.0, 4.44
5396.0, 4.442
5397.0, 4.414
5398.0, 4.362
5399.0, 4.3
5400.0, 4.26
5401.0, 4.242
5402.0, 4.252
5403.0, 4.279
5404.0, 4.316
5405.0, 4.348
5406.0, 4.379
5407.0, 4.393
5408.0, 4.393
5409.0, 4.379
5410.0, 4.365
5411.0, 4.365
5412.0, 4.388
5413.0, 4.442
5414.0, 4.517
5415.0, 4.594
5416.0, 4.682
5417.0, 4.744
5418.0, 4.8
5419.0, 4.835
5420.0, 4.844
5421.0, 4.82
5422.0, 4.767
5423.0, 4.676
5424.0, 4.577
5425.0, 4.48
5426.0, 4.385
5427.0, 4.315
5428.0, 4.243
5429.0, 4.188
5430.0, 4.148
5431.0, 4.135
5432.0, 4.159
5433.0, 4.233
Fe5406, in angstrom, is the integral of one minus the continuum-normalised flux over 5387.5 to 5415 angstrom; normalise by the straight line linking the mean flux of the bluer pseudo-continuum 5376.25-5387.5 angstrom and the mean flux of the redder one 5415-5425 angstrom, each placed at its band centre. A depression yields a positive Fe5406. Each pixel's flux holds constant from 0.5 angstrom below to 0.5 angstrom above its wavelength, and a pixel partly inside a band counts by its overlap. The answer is 1.5 angstrom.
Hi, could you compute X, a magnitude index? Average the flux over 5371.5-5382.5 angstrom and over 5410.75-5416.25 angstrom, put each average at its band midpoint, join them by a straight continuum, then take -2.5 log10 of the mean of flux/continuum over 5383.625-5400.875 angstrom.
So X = 0.03 mag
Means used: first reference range 4.54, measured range 4.4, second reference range 4.5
